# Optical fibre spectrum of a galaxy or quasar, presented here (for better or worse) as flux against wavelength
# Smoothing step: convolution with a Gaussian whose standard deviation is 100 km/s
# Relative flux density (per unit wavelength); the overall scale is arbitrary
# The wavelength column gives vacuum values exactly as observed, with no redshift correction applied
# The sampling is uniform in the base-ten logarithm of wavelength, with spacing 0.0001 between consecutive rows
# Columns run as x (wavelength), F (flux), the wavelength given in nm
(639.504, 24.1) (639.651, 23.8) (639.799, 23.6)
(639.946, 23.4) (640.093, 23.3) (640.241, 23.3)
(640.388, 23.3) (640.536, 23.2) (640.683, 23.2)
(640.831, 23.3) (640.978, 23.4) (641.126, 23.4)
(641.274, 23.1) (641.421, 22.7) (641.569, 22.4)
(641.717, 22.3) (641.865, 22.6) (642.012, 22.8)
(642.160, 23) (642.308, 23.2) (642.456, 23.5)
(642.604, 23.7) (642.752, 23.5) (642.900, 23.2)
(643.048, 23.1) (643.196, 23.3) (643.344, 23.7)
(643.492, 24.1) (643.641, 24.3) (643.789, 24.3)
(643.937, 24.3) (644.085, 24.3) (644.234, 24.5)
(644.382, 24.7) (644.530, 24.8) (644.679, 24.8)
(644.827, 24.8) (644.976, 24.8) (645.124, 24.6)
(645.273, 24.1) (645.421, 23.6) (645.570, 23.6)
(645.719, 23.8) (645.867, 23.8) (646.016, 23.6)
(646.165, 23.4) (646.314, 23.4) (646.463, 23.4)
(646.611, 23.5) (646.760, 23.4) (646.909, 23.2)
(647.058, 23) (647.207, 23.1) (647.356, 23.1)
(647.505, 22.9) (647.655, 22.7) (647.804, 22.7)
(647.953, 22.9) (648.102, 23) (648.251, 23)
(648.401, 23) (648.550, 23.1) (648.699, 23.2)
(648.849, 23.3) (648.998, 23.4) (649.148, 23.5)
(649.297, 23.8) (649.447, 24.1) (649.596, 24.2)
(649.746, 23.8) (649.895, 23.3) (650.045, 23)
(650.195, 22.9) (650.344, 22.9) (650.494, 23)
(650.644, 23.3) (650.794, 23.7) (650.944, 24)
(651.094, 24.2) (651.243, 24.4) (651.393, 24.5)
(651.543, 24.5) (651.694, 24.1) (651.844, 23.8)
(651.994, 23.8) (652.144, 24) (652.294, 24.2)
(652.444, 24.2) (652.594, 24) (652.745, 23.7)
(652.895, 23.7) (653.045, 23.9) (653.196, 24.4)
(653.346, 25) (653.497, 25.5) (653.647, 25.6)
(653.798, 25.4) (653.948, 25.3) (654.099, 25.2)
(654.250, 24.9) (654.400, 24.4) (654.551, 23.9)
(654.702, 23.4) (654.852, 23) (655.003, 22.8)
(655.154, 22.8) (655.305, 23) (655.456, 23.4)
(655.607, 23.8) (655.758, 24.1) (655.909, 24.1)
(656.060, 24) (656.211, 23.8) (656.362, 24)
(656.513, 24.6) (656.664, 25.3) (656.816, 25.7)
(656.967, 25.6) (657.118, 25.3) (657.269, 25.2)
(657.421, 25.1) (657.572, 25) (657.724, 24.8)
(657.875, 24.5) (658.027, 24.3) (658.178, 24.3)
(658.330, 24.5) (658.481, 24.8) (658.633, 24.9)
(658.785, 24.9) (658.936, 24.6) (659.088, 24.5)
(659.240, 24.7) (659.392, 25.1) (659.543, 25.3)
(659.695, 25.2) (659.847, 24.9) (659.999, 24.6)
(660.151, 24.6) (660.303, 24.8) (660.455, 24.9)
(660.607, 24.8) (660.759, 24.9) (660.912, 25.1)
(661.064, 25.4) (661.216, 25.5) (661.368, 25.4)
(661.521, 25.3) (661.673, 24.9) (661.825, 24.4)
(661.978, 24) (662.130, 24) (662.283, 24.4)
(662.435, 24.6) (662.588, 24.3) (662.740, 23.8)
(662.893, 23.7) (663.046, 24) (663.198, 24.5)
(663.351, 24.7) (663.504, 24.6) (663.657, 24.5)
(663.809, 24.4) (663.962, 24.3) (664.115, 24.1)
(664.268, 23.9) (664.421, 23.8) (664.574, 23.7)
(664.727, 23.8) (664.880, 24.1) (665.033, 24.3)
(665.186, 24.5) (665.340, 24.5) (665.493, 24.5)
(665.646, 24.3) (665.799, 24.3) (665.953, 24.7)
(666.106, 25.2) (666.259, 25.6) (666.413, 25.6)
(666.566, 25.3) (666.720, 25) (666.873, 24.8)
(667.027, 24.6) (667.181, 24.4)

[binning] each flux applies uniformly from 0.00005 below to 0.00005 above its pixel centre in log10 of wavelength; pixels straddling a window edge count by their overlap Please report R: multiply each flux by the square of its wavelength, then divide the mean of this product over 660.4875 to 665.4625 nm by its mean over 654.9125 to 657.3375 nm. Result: 1.03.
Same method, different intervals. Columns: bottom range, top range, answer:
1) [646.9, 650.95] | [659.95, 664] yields 1.10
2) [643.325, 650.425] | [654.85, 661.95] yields 1.08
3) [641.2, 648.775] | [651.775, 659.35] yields 1.07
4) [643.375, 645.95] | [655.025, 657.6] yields 1.04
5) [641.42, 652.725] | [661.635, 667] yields 1.09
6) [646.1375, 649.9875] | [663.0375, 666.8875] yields 1.11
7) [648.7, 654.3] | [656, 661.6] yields 1.06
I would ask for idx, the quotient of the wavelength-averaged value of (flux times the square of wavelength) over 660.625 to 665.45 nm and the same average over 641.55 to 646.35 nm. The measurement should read 1.1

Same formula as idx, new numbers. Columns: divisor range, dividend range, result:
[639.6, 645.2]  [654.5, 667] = 1.10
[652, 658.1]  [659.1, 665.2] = 1.03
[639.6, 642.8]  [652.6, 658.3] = 1.10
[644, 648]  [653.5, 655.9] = 1.04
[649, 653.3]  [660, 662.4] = 1.07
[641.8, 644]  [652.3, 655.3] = 1.07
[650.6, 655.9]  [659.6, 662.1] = 1.06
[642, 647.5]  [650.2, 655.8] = 1.04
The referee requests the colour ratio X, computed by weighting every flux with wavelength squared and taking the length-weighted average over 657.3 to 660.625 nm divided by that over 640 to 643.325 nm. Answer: 1.1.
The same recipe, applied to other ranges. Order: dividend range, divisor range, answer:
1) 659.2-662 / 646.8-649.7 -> 1.12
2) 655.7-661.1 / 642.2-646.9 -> 1.08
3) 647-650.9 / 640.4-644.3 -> 1.01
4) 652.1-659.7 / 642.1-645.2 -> 1.06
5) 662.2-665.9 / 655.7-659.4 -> 1.00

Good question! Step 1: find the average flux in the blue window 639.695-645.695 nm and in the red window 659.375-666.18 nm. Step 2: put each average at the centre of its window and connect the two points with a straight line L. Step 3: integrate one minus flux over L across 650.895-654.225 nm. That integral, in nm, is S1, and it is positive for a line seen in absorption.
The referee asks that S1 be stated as -0.05 nm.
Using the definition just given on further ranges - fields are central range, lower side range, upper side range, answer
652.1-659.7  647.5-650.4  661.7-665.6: -0.24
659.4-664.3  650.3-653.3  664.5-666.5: -0.05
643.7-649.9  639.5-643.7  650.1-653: -0.03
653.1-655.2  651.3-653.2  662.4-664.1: -0.03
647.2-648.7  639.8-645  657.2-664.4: 0.06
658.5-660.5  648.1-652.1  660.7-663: -0.03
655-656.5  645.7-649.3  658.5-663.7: 0.03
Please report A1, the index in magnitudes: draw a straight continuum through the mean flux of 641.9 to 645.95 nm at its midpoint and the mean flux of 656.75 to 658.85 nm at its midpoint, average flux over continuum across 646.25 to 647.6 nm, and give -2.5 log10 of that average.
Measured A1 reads 0.04 mag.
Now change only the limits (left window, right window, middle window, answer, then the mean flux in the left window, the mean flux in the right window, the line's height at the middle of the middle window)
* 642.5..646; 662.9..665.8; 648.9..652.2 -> 0.02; 24.1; 24.2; 24.1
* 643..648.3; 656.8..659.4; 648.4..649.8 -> 0.02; 23.7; 24.9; 24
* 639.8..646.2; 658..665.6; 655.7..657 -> -0.01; 23.6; 24.6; 24.3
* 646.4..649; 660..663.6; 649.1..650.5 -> -0.01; 23.1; 24.6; 23.3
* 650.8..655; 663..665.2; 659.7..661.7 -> -0.03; 24.3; 24.2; 24.2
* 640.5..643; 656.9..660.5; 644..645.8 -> -0.04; 23.1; 24.9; 23.4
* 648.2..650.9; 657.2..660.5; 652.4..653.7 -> -0.02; 23.4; 24.8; 23.9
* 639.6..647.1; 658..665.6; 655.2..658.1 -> -0.01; 23.6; 24.6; 24.3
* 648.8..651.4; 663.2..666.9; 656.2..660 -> -0.03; 23.6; 24.5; 24.1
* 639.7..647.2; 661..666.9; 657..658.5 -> -0.03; 23.6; 24.5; 24.2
